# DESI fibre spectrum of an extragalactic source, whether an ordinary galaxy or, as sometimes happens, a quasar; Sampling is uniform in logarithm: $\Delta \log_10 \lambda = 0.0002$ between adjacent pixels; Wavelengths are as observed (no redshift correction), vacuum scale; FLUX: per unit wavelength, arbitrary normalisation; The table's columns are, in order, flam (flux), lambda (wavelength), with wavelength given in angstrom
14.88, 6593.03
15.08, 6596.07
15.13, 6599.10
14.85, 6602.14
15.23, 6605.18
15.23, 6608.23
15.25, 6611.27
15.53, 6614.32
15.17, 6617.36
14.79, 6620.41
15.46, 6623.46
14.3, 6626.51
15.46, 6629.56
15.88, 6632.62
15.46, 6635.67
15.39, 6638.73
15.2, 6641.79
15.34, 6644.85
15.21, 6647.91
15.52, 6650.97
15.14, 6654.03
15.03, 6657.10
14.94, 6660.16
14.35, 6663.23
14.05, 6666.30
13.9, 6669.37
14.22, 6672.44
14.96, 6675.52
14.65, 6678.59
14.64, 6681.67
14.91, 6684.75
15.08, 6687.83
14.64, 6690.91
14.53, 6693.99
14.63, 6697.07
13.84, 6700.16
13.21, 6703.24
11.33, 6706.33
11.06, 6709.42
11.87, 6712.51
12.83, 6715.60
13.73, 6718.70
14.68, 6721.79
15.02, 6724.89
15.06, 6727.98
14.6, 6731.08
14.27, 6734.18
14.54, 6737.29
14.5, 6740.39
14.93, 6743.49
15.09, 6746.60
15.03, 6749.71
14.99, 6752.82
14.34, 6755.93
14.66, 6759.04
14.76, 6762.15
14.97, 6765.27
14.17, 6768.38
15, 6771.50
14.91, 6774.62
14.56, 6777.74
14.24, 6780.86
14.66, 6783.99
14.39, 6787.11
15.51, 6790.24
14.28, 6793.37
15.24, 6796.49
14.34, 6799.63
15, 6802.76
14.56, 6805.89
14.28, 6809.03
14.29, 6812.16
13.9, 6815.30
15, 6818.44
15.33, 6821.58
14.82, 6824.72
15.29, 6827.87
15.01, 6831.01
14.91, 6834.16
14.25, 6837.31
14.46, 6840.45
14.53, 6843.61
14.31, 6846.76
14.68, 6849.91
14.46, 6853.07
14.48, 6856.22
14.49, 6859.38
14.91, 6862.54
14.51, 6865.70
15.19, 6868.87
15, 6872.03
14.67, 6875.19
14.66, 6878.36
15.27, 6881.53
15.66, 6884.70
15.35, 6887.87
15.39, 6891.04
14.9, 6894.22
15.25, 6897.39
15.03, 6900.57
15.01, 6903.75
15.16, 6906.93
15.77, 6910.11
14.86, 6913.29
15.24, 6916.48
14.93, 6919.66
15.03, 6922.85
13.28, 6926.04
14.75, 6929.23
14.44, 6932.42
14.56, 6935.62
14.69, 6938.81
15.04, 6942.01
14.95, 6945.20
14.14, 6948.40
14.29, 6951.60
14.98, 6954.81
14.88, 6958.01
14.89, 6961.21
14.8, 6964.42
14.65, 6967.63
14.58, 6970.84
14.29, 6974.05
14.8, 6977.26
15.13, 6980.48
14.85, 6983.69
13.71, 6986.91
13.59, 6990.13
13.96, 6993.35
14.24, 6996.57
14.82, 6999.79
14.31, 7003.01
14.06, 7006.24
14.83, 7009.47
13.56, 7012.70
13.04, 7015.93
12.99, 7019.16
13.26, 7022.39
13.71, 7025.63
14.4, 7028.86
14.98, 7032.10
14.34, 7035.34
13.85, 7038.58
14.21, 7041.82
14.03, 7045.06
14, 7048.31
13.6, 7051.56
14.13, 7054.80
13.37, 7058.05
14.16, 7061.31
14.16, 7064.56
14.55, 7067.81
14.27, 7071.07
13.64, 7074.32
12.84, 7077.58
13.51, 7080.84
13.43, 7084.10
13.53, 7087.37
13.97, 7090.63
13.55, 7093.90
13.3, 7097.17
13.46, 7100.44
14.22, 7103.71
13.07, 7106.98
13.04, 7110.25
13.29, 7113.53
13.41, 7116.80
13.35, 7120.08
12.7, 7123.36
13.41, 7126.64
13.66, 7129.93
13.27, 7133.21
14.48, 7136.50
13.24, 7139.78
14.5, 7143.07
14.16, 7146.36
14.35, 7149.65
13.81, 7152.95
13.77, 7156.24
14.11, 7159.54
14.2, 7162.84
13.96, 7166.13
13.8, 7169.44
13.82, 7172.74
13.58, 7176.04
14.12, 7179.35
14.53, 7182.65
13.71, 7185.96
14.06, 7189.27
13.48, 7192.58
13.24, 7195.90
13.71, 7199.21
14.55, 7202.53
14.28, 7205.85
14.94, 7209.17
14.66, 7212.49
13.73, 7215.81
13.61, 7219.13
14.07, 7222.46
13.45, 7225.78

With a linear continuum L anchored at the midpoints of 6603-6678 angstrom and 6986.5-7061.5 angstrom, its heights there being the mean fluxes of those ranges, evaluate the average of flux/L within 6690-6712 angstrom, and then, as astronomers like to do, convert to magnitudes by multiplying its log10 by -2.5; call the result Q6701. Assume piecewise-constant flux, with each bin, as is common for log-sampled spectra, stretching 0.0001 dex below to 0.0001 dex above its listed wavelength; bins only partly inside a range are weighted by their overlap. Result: 0.128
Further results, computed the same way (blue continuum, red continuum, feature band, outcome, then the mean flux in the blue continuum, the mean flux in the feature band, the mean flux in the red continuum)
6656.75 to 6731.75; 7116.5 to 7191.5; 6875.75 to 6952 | -0.072 mag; 14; 14.9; 13.8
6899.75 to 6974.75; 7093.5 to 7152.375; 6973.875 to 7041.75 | 0.014 mag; 14.8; 14.1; 13.6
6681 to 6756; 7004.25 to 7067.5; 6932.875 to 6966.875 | -0.054 mag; 14.1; 14.7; 13.9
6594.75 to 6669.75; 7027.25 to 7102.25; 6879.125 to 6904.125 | -0.063 mag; 15.1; 15.2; 13.9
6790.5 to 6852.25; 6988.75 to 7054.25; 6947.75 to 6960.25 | -0.030 mag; 14.7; 14.6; 14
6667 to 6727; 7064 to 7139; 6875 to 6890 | -0.108 mag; 13.9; 15.2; 13.6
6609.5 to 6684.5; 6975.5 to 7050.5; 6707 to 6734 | 0.095 mag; 15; 13.6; 14.1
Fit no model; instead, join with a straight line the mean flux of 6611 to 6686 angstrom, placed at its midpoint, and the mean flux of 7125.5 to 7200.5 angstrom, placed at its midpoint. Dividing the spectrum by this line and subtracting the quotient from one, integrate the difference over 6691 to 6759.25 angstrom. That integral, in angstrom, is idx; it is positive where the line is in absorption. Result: 3.6 angstrom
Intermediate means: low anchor 15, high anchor 13.9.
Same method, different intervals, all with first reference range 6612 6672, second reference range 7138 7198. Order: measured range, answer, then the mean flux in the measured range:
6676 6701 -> 0.5 angstrom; 14.7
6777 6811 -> 0.2 angstrom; 14.6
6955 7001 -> -0.6 angstrom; 14.5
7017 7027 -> 0.7 angstrom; 13.3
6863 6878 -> -0.3 angstrom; 14.8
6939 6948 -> -0.3 angstrom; 14.8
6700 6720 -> 3.3 angstrom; 12.4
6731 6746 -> 0.2 angstrom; 14.6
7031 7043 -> -0.1 angstrom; 14.3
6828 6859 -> 0.0 angstrom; 14.6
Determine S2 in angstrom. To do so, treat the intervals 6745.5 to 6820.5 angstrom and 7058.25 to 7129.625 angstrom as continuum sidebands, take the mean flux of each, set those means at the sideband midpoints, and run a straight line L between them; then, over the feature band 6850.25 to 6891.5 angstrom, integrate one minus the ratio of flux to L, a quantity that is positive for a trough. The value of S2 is -1.6 angstrom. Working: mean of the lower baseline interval 14.7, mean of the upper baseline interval 13.6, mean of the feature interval 14.9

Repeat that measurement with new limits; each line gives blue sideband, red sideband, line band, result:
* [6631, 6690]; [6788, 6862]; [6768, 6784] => 0.1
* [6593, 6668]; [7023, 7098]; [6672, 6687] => 0.2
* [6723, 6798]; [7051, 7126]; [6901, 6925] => -1.5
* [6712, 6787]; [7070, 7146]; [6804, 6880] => -2.2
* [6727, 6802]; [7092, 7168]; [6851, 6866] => -0.1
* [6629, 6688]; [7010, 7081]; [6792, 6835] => -0.6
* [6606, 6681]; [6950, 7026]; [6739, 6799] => 0.0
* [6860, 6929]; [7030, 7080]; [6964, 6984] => -0.3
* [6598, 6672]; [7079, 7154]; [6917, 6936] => -0.5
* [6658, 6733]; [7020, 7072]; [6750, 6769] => -0.9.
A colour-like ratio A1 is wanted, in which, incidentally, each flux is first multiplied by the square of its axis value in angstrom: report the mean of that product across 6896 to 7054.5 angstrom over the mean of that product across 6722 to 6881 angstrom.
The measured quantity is 1.03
